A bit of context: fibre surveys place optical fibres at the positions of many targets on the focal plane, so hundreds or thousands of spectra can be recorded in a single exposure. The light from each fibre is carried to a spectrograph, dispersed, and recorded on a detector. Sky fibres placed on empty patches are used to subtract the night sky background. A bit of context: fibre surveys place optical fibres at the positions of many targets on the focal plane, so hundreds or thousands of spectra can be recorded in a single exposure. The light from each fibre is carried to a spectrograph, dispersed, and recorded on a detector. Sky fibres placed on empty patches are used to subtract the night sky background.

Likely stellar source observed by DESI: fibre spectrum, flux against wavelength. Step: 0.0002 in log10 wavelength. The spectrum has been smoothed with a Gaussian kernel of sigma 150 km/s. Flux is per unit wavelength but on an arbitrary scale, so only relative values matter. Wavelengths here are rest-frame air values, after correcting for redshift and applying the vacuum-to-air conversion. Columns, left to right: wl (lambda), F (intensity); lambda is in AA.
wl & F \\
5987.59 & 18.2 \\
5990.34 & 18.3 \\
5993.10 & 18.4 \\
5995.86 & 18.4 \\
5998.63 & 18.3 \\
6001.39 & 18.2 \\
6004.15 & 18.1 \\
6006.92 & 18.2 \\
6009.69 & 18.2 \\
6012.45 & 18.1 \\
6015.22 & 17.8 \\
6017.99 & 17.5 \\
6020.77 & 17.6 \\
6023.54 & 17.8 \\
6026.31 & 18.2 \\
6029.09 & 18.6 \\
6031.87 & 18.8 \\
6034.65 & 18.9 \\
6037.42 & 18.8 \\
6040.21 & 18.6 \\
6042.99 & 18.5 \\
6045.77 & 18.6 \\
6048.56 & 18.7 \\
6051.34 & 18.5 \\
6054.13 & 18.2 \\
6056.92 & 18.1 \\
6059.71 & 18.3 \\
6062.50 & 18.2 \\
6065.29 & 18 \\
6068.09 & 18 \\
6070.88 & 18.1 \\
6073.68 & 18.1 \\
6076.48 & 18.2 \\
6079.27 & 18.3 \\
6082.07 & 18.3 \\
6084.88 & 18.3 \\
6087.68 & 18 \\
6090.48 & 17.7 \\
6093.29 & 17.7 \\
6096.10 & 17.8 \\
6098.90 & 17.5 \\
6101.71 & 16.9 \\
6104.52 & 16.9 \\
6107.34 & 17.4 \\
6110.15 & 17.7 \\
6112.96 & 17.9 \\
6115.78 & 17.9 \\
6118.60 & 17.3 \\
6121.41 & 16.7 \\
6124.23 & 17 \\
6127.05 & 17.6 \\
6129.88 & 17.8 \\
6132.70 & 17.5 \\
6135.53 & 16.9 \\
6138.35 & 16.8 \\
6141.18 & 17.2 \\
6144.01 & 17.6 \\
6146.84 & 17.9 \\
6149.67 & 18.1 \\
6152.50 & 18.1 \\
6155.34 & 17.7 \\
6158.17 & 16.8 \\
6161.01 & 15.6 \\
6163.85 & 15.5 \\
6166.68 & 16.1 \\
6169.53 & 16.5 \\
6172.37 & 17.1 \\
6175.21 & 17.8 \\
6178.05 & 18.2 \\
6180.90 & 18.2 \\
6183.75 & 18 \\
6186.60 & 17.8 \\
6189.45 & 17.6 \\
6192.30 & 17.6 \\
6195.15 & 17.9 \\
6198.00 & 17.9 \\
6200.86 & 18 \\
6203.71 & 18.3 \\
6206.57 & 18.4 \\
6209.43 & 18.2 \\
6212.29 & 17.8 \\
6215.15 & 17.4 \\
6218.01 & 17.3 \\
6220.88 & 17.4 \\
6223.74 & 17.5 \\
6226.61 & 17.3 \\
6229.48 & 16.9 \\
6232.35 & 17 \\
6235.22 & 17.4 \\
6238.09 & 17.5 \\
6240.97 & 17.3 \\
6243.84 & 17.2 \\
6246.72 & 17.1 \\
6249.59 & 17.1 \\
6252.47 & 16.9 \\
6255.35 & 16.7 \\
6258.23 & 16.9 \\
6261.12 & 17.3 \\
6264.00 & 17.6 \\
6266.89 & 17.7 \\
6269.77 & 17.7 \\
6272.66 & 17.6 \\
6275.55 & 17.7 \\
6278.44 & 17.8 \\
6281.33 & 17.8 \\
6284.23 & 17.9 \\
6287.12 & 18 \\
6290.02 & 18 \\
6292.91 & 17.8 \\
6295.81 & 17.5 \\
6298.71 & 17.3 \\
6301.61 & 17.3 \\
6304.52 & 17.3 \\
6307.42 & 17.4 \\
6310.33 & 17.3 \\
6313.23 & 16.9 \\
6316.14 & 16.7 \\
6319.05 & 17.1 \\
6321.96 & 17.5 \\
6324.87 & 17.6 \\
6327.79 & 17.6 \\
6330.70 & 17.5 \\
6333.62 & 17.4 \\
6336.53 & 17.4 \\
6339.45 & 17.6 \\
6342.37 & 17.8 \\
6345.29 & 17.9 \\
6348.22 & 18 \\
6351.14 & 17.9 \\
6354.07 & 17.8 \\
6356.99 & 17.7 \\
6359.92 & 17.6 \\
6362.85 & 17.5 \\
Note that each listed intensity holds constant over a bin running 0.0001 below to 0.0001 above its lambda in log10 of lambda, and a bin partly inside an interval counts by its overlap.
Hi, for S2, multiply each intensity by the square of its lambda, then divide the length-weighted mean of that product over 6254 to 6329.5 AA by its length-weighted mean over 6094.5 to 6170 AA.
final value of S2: 1.07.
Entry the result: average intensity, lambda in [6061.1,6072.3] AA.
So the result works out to 18.1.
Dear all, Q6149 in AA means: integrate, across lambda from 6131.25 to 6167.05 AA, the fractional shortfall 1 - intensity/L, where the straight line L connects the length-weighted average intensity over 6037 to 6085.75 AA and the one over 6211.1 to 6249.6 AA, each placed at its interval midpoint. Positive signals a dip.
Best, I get 1.4 AA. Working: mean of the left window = 18.3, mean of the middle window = 17.1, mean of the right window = 17.3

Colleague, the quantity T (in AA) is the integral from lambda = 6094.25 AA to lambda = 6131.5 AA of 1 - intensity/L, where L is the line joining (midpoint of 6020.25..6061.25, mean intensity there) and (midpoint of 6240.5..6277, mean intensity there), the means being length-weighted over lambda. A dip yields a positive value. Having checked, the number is 1.3 AA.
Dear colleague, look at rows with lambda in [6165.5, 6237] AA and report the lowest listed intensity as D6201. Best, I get 16.1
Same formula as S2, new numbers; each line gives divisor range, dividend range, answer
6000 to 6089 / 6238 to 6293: 1.03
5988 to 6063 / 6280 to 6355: 1.05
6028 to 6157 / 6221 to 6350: 1.04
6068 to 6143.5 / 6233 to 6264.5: 1.02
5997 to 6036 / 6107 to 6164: 0.99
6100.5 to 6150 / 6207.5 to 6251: 1.03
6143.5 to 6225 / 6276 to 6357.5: 1.05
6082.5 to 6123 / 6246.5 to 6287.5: 1.05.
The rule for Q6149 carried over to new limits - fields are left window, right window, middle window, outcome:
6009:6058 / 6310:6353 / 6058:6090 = 0.1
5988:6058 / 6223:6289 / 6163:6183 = 0.7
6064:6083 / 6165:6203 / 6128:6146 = 0.5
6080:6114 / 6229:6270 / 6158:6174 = 1.1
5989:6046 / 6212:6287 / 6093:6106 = 0.5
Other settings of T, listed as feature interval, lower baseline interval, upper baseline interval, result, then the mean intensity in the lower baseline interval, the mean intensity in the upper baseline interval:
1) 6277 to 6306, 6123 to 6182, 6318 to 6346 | -0.33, 17.2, 17.5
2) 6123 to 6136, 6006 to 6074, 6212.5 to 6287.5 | 0.35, 18.3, 17.4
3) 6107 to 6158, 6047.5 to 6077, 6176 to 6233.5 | 1.38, 18.2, 17.7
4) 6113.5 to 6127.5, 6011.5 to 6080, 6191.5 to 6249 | 0.50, 18.3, 17.6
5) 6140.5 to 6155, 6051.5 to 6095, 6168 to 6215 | 0.10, 18.1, 17.8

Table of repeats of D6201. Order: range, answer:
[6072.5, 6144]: 16.7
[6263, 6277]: 17.6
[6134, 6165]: 15.5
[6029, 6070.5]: 18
